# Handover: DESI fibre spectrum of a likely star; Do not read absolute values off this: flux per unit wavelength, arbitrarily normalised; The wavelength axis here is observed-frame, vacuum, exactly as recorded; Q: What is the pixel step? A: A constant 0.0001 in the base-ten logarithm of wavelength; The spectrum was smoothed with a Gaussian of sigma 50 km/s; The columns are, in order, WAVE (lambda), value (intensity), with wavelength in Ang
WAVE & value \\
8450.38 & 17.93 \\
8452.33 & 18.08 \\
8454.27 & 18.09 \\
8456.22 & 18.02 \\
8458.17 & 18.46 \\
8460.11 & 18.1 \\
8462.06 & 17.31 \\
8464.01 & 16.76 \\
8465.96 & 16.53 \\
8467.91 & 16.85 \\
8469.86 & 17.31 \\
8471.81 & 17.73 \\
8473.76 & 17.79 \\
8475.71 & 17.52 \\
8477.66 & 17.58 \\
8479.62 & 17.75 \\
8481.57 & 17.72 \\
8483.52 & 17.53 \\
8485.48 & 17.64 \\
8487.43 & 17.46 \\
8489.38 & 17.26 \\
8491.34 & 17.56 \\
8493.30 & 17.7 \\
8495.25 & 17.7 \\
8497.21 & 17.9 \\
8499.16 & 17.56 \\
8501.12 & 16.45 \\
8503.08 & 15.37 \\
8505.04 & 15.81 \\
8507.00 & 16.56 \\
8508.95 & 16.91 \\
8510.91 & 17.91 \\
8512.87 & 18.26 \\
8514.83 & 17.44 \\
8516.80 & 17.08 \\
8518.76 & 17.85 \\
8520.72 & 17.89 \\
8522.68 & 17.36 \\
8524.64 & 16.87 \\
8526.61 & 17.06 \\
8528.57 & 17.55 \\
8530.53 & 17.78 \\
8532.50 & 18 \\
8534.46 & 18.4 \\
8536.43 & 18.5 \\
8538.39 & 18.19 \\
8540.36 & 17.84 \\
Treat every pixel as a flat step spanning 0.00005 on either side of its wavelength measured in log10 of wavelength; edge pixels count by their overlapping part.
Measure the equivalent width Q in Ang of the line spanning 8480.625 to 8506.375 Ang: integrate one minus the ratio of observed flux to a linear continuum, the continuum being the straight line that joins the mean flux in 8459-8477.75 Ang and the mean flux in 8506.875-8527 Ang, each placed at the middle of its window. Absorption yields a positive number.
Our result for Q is 0.29 Ang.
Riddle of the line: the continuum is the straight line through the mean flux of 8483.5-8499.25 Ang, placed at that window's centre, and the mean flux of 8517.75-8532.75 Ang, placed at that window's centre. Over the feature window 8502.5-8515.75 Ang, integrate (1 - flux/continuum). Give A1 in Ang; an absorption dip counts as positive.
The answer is 0.5 Ang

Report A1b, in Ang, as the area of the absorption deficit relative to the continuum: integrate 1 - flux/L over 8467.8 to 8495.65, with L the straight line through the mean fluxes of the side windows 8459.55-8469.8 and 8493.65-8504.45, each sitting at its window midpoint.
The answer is -0.8 Ang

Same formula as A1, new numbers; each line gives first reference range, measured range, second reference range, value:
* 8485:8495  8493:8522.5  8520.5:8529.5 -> 0.3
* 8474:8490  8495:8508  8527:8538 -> 0.8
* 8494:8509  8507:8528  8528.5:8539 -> 0.0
